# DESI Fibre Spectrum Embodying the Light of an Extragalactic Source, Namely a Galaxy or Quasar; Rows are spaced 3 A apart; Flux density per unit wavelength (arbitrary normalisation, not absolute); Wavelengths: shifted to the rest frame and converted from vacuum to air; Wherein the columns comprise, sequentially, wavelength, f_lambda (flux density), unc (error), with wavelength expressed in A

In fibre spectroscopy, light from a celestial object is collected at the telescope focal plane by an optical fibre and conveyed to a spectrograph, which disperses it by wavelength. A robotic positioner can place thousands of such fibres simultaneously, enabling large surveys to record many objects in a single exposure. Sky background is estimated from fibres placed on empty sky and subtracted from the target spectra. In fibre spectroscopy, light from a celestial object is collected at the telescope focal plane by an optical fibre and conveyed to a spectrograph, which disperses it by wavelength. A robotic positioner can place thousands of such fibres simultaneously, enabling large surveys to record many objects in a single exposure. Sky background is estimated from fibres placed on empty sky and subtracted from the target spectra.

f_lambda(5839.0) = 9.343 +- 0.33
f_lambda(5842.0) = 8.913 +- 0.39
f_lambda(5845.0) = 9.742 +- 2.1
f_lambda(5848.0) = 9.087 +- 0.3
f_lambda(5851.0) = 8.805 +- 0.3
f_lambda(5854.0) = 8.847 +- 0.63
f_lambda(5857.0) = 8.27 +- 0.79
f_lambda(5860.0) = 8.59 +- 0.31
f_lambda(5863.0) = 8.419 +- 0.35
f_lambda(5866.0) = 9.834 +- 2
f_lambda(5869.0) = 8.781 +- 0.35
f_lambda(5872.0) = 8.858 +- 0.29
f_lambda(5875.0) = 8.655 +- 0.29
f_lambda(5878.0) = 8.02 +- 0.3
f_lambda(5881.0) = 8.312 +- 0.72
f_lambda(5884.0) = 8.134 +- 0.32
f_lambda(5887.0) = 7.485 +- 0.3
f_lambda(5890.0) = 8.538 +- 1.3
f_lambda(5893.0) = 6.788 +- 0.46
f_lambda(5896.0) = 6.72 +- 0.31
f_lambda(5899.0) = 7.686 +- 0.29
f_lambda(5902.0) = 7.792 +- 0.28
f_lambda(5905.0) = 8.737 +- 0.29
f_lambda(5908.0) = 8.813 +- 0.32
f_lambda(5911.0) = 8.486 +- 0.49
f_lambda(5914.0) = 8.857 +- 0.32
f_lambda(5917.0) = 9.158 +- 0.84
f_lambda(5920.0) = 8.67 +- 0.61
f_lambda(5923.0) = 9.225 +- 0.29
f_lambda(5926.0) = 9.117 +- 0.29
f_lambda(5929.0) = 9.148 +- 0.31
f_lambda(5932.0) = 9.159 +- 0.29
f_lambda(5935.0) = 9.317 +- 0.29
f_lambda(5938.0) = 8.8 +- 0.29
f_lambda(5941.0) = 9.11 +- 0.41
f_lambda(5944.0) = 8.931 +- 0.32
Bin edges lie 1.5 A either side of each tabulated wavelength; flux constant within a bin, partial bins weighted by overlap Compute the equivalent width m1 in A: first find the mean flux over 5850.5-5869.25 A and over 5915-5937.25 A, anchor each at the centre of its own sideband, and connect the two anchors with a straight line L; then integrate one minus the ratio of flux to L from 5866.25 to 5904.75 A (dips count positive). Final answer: 3.6 A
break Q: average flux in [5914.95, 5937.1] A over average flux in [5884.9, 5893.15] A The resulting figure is 1.2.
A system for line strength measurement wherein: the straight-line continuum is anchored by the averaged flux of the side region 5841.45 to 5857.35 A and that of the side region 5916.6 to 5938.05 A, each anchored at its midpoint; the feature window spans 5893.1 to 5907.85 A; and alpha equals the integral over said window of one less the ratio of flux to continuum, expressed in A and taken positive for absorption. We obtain 2.1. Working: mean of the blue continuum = 8.99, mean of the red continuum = 9.09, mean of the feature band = 7.74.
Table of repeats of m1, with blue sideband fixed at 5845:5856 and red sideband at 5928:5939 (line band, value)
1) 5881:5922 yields 4.11 A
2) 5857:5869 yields 0.23 A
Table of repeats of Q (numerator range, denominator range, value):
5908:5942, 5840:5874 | 1.01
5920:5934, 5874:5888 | 1.12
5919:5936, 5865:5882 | 1.04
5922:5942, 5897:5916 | 1.09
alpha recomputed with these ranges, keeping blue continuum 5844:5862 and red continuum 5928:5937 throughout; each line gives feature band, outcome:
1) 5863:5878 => 0.10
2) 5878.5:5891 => 1.24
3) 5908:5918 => 0.32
